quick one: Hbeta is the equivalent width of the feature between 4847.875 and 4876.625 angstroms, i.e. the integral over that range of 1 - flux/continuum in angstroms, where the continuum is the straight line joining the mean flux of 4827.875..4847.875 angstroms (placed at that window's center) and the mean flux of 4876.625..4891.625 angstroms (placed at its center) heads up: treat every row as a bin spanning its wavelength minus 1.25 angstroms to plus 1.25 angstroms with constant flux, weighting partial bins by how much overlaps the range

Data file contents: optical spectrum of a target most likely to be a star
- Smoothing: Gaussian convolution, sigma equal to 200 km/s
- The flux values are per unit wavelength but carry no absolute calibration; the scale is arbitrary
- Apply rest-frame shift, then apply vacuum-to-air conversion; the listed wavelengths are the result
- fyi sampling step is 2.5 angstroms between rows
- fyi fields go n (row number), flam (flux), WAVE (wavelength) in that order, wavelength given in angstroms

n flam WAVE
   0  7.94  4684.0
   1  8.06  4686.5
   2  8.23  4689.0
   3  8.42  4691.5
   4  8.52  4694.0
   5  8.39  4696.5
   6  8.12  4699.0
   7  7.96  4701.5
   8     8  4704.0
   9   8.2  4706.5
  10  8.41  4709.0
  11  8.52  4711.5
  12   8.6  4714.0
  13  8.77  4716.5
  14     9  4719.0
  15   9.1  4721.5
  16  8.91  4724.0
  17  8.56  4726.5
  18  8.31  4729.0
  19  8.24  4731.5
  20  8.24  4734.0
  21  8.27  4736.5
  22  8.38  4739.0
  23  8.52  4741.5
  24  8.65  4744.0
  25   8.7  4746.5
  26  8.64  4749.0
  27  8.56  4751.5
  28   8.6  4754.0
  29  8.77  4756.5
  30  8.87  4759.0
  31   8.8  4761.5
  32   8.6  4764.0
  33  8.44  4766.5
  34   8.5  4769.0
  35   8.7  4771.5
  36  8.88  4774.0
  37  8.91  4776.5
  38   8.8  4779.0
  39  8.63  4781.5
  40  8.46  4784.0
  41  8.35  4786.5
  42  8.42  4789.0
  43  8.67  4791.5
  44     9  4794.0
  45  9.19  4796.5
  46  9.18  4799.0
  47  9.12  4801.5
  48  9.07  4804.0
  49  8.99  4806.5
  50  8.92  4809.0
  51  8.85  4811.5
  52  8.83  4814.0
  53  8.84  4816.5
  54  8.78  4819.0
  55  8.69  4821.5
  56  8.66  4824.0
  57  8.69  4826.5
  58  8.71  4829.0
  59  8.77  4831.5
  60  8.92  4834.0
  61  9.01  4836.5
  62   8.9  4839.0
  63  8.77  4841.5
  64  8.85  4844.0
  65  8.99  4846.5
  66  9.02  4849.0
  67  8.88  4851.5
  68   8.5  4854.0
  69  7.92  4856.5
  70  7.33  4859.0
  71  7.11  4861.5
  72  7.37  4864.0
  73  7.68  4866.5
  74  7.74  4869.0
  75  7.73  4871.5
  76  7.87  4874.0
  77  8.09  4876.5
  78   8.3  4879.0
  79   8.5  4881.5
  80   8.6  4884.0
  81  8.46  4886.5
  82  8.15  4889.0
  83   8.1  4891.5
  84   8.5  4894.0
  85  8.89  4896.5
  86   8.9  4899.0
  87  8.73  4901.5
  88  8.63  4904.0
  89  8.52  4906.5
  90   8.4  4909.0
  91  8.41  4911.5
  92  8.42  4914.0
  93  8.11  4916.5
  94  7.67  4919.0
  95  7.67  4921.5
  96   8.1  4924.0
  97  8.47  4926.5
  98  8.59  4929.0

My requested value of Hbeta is 2.2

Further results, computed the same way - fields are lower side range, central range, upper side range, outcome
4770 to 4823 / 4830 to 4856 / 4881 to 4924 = -0.62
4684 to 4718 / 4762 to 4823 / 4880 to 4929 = -3.20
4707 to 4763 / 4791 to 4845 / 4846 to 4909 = -3.11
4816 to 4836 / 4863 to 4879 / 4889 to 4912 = 1.55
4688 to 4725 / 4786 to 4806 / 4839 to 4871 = -1.42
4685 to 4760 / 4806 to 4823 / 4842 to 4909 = -0.95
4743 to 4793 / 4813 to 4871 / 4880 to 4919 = 0.54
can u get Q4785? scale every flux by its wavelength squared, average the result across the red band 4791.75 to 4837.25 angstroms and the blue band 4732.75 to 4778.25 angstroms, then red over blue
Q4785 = 1.1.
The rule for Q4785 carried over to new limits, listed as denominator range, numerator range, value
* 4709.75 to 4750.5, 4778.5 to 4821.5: 1.06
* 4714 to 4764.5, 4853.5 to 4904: 1.00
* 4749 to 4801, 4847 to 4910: 0.99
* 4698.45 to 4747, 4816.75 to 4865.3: 1.06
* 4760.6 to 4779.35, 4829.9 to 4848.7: 1.05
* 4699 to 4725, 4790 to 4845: 1.09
